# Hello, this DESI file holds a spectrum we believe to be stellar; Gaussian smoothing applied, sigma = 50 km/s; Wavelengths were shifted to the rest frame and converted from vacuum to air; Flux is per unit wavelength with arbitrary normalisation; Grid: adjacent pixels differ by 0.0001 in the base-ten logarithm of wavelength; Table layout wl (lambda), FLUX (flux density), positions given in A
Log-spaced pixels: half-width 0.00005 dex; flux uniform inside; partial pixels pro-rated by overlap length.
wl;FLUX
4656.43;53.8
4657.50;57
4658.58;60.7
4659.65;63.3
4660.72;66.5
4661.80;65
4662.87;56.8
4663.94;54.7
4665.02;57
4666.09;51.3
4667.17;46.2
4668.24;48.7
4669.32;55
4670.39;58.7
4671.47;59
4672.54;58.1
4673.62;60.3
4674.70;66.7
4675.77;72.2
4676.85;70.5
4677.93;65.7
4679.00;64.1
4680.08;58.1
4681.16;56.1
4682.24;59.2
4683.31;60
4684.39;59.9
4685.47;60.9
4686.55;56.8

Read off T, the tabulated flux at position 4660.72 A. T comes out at 66.5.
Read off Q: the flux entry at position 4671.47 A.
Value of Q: 59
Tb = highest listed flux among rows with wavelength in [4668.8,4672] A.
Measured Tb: 59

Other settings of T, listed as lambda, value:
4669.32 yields 55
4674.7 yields 66.7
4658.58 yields 60.7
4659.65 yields 63.3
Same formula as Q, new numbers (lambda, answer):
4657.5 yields 57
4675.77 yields 72.2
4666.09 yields 51.3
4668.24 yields 48.7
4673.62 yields 60.3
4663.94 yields 54.7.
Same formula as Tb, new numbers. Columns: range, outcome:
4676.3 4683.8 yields 70.5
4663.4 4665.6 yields 57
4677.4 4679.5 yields 65.7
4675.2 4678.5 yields 72.2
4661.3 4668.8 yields 65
